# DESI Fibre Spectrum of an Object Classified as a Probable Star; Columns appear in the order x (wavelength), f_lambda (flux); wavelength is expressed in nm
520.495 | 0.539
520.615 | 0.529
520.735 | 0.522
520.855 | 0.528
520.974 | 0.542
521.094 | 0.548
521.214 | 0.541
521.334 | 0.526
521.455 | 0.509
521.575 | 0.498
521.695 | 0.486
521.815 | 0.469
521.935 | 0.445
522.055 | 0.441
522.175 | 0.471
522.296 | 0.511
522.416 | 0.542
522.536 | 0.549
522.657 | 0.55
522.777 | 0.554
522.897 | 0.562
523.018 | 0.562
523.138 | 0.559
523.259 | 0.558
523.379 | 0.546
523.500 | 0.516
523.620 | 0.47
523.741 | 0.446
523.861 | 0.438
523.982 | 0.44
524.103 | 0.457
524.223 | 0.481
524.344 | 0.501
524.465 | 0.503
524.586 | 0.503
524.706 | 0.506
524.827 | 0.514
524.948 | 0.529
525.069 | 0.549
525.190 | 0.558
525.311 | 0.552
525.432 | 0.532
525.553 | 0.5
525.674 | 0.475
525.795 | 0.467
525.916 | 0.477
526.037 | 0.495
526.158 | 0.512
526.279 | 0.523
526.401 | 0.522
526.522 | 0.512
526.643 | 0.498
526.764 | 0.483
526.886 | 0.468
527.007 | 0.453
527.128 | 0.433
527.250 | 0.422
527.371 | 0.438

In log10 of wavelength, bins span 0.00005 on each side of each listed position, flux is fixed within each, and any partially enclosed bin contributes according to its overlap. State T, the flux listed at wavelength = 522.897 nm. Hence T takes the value 0.562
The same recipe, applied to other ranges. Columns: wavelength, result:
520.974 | 0.542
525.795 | 0.467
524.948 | 0.529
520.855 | 0.528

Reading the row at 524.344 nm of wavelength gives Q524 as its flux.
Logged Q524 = 0.501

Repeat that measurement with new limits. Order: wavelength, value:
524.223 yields 0.481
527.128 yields 0.433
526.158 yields 0.512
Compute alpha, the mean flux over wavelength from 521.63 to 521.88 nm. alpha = 0.478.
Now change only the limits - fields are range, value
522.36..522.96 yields 0.551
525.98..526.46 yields 0.513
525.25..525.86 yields 0.505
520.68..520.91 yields 0.525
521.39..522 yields 0.481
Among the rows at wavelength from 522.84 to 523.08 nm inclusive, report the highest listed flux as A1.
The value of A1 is 0.562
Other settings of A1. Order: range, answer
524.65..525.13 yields 0.549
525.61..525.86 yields 0.475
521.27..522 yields 0.526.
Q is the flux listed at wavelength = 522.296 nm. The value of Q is 0.511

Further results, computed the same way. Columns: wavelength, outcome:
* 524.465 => 0.503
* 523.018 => 0.562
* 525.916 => 0.477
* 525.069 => 0.549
